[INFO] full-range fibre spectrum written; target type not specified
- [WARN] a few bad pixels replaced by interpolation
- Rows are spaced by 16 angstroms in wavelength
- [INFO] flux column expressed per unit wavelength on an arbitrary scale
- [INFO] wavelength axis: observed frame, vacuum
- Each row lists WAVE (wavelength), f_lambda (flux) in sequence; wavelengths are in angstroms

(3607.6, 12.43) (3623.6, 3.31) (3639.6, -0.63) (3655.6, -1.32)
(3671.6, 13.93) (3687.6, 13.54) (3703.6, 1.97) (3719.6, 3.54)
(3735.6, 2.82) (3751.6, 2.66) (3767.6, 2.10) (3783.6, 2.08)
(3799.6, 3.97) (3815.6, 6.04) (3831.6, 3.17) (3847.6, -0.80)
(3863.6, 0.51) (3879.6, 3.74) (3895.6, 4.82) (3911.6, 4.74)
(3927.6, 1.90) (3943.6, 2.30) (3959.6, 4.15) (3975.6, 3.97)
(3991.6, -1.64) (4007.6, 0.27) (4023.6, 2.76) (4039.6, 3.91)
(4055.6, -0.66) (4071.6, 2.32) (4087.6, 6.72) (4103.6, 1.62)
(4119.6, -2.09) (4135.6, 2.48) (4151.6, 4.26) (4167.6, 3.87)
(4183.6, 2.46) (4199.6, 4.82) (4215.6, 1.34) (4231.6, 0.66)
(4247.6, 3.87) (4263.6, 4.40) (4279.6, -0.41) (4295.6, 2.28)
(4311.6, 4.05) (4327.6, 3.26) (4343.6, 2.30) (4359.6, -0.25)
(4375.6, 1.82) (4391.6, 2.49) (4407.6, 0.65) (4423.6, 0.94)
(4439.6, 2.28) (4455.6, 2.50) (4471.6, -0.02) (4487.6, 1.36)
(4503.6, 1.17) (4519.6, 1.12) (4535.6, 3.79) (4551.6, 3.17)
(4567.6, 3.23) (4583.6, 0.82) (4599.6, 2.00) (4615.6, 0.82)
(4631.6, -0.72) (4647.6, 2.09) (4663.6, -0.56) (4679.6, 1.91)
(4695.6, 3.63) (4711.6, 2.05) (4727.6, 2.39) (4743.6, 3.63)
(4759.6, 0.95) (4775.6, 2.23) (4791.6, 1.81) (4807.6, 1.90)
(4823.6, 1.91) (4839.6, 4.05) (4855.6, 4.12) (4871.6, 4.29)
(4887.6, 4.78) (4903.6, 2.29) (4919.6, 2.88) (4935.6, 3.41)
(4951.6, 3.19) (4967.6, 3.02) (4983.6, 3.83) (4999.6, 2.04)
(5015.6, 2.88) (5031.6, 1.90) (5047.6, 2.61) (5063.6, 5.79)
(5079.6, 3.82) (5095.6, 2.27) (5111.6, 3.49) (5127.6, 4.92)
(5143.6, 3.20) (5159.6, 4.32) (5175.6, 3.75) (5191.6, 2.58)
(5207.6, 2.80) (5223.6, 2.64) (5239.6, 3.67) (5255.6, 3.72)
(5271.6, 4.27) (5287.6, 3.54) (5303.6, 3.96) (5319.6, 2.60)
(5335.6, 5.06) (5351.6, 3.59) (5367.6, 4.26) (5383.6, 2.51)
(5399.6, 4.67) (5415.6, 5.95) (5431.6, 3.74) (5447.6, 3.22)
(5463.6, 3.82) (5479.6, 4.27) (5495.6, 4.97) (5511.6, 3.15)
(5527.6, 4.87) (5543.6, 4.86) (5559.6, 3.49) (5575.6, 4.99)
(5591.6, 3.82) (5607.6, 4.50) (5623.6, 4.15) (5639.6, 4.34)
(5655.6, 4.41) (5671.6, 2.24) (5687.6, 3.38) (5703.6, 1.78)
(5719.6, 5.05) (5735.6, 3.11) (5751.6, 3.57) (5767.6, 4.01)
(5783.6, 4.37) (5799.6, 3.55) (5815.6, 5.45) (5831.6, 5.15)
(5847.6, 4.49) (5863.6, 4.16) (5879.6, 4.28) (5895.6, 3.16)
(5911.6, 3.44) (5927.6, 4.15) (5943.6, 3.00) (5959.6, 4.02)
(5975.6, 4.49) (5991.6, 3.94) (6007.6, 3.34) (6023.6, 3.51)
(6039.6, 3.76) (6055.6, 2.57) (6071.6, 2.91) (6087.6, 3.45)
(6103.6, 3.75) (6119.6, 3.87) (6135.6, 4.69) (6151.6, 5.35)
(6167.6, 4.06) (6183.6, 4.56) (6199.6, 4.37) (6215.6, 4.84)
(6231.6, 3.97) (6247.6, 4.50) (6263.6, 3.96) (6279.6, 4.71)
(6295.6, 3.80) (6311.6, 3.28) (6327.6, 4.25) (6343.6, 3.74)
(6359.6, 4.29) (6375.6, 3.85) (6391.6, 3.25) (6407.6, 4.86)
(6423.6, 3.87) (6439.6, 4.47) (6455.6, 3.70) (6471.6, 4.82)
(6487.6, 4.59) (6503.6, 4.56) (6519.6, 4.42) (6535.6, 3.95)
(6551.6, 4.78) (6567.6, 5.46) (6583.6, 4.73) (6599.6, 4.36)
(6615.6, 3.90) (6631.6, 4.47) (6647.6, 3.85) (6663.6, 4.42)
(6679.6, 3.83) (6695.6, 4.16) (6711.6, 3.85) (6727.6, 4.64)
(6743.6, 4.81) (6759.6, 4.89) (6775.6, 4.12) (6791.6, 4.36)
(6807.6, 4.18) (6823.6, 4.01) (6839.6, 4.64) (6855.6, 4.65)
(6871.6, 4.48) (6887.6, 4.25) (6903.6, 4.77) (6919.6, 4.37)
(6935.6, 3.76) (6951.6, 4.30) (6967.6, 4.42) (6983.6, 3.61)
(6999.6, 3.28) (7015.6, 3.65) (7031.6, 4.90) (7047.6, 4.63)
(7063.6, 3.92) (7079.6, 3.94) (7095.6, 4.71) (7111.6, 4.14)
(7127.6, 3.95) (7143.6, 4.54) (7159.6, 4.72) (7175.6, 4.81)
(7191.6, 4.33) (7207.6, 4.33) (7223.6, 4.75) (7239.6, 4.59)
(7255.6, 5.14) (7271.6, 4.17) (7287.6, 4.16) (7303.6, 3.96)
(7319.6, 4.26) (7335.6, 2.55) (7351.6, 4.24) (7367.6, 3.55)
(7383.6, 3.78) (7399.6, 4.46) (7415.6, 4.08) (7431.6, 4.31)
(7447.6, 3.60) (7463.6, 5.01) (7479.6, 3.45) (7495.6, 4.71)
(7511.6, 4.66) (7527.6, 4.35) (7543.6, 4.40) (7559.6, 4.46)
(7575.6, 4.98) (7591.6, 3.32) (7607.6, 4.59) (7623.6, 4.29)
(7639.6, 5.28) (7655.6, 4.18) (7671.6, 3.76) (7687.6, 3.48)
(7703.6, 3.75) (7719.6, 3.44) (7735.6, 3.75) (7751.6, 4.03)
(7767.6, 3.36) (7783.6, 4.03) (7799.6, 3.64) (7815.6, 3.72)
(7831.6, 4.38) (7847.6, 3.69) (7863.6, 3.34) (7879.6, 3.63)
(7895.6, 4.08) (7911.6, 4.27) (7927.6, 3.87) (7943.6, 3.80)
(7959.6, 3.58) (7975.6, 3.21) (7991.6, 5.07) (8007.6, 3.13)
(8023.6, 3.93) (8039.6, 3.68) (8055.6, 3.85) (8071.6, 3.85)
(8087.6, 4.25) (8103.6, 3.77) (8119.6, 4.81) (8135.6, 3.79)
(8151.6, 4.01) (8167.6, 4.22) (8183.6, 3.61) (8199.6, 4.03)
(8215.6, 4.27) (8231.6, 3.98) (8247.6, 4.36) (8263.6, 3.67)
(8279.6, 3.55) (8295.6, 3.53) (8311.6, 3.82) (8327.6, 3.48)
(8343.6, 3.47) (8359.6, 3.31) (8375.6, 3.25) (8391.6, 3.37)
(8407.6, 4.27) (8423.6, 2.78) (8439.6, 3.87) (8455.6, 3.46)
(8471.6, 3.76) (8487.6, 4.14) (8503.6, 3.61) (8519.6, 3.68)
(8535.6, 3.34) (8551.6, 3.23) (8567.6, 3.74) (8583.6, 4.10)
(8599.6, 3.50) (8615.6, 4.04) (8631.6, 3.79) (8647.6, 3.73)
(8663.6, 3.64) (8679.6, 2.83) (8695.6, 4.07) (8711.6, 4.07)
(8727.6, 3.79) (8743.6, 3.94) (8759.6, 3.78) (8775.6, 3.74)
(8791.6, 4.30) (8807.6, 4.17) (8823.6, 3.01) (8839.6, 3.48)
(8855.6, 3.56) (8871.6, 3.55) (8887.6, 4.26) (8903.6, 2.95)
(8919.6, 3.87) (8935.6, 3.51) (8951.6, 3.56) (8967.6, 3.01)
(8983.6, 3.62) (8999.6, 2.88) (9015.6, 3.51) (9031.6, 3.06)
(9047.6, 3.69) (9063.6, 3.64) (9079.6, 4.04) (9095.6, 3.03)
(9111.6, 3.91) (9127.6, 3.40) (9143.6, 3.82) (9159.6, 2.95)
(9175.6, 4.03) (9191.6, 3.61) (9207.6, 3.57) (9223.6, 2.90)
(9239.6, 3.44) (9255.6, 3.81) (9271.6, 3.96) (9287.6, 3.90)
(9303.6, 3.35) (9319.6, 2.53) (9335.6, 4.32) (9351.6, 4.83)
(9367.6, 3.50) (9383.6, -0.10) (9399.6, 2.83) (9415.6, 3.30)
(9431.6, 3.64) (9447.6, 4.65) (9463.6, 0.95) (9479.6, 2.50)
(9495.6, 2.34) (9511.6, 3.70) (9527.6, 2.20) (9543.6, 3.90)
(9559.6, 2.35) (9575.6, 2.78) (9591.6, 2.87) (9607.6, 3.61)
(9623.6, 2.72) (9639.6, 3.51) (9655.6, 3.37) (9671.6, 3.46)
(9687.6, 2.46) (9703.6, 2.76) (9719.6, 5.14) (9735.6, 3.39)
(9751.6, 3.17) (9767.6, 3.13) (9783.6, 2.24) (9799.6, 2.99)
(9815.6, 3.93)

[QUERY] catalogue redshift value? 0.169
